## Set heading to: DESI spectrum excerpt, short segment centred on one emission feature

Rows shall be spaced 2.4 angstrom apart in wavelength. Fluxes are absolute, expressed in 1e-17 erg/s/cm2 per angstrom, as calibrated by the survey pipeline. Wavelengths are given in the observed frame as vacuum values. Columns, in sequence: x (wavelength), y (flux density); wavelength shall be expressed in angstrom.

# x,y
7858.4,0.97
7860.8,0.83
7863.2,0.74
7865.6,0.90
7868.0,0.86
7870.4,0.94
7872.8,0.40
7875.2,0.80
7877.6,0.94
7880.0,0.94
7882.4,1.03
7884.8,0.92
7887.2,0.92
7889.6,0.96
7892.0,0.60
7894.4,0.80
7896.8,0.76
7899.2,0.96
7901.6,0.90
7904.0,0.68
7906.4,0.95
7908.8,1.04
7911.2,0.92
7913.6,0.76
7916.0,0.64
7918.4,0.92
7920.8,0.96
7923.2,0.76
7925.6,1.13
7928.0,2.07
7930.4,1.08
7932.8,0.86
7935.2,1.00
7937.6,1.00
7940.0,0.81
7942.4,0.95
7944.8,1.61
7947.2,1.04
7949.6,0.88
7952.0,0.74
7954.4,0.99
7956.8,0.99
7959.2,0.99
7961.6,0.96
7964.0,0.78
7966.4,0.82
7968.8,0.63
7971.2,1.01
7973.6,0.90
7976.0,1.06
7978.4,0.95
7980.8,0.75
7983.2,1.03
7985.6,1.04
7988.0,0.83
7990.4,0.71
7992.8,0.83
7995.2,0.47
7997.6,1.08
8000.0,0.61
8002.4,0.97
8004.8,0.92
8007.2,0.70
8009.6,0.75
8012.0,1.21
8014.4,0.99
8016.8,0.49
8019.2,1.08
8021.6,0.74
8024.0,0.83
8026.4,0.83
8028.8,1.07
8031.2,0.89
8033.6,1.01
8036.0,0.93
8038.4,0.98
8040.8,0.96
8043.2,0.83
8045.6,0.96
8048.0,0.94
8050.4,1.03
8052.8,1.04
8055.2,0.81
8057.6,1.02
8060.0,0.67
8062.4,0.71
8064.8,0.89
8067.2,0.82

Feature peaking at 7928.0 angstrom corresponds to [S II]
